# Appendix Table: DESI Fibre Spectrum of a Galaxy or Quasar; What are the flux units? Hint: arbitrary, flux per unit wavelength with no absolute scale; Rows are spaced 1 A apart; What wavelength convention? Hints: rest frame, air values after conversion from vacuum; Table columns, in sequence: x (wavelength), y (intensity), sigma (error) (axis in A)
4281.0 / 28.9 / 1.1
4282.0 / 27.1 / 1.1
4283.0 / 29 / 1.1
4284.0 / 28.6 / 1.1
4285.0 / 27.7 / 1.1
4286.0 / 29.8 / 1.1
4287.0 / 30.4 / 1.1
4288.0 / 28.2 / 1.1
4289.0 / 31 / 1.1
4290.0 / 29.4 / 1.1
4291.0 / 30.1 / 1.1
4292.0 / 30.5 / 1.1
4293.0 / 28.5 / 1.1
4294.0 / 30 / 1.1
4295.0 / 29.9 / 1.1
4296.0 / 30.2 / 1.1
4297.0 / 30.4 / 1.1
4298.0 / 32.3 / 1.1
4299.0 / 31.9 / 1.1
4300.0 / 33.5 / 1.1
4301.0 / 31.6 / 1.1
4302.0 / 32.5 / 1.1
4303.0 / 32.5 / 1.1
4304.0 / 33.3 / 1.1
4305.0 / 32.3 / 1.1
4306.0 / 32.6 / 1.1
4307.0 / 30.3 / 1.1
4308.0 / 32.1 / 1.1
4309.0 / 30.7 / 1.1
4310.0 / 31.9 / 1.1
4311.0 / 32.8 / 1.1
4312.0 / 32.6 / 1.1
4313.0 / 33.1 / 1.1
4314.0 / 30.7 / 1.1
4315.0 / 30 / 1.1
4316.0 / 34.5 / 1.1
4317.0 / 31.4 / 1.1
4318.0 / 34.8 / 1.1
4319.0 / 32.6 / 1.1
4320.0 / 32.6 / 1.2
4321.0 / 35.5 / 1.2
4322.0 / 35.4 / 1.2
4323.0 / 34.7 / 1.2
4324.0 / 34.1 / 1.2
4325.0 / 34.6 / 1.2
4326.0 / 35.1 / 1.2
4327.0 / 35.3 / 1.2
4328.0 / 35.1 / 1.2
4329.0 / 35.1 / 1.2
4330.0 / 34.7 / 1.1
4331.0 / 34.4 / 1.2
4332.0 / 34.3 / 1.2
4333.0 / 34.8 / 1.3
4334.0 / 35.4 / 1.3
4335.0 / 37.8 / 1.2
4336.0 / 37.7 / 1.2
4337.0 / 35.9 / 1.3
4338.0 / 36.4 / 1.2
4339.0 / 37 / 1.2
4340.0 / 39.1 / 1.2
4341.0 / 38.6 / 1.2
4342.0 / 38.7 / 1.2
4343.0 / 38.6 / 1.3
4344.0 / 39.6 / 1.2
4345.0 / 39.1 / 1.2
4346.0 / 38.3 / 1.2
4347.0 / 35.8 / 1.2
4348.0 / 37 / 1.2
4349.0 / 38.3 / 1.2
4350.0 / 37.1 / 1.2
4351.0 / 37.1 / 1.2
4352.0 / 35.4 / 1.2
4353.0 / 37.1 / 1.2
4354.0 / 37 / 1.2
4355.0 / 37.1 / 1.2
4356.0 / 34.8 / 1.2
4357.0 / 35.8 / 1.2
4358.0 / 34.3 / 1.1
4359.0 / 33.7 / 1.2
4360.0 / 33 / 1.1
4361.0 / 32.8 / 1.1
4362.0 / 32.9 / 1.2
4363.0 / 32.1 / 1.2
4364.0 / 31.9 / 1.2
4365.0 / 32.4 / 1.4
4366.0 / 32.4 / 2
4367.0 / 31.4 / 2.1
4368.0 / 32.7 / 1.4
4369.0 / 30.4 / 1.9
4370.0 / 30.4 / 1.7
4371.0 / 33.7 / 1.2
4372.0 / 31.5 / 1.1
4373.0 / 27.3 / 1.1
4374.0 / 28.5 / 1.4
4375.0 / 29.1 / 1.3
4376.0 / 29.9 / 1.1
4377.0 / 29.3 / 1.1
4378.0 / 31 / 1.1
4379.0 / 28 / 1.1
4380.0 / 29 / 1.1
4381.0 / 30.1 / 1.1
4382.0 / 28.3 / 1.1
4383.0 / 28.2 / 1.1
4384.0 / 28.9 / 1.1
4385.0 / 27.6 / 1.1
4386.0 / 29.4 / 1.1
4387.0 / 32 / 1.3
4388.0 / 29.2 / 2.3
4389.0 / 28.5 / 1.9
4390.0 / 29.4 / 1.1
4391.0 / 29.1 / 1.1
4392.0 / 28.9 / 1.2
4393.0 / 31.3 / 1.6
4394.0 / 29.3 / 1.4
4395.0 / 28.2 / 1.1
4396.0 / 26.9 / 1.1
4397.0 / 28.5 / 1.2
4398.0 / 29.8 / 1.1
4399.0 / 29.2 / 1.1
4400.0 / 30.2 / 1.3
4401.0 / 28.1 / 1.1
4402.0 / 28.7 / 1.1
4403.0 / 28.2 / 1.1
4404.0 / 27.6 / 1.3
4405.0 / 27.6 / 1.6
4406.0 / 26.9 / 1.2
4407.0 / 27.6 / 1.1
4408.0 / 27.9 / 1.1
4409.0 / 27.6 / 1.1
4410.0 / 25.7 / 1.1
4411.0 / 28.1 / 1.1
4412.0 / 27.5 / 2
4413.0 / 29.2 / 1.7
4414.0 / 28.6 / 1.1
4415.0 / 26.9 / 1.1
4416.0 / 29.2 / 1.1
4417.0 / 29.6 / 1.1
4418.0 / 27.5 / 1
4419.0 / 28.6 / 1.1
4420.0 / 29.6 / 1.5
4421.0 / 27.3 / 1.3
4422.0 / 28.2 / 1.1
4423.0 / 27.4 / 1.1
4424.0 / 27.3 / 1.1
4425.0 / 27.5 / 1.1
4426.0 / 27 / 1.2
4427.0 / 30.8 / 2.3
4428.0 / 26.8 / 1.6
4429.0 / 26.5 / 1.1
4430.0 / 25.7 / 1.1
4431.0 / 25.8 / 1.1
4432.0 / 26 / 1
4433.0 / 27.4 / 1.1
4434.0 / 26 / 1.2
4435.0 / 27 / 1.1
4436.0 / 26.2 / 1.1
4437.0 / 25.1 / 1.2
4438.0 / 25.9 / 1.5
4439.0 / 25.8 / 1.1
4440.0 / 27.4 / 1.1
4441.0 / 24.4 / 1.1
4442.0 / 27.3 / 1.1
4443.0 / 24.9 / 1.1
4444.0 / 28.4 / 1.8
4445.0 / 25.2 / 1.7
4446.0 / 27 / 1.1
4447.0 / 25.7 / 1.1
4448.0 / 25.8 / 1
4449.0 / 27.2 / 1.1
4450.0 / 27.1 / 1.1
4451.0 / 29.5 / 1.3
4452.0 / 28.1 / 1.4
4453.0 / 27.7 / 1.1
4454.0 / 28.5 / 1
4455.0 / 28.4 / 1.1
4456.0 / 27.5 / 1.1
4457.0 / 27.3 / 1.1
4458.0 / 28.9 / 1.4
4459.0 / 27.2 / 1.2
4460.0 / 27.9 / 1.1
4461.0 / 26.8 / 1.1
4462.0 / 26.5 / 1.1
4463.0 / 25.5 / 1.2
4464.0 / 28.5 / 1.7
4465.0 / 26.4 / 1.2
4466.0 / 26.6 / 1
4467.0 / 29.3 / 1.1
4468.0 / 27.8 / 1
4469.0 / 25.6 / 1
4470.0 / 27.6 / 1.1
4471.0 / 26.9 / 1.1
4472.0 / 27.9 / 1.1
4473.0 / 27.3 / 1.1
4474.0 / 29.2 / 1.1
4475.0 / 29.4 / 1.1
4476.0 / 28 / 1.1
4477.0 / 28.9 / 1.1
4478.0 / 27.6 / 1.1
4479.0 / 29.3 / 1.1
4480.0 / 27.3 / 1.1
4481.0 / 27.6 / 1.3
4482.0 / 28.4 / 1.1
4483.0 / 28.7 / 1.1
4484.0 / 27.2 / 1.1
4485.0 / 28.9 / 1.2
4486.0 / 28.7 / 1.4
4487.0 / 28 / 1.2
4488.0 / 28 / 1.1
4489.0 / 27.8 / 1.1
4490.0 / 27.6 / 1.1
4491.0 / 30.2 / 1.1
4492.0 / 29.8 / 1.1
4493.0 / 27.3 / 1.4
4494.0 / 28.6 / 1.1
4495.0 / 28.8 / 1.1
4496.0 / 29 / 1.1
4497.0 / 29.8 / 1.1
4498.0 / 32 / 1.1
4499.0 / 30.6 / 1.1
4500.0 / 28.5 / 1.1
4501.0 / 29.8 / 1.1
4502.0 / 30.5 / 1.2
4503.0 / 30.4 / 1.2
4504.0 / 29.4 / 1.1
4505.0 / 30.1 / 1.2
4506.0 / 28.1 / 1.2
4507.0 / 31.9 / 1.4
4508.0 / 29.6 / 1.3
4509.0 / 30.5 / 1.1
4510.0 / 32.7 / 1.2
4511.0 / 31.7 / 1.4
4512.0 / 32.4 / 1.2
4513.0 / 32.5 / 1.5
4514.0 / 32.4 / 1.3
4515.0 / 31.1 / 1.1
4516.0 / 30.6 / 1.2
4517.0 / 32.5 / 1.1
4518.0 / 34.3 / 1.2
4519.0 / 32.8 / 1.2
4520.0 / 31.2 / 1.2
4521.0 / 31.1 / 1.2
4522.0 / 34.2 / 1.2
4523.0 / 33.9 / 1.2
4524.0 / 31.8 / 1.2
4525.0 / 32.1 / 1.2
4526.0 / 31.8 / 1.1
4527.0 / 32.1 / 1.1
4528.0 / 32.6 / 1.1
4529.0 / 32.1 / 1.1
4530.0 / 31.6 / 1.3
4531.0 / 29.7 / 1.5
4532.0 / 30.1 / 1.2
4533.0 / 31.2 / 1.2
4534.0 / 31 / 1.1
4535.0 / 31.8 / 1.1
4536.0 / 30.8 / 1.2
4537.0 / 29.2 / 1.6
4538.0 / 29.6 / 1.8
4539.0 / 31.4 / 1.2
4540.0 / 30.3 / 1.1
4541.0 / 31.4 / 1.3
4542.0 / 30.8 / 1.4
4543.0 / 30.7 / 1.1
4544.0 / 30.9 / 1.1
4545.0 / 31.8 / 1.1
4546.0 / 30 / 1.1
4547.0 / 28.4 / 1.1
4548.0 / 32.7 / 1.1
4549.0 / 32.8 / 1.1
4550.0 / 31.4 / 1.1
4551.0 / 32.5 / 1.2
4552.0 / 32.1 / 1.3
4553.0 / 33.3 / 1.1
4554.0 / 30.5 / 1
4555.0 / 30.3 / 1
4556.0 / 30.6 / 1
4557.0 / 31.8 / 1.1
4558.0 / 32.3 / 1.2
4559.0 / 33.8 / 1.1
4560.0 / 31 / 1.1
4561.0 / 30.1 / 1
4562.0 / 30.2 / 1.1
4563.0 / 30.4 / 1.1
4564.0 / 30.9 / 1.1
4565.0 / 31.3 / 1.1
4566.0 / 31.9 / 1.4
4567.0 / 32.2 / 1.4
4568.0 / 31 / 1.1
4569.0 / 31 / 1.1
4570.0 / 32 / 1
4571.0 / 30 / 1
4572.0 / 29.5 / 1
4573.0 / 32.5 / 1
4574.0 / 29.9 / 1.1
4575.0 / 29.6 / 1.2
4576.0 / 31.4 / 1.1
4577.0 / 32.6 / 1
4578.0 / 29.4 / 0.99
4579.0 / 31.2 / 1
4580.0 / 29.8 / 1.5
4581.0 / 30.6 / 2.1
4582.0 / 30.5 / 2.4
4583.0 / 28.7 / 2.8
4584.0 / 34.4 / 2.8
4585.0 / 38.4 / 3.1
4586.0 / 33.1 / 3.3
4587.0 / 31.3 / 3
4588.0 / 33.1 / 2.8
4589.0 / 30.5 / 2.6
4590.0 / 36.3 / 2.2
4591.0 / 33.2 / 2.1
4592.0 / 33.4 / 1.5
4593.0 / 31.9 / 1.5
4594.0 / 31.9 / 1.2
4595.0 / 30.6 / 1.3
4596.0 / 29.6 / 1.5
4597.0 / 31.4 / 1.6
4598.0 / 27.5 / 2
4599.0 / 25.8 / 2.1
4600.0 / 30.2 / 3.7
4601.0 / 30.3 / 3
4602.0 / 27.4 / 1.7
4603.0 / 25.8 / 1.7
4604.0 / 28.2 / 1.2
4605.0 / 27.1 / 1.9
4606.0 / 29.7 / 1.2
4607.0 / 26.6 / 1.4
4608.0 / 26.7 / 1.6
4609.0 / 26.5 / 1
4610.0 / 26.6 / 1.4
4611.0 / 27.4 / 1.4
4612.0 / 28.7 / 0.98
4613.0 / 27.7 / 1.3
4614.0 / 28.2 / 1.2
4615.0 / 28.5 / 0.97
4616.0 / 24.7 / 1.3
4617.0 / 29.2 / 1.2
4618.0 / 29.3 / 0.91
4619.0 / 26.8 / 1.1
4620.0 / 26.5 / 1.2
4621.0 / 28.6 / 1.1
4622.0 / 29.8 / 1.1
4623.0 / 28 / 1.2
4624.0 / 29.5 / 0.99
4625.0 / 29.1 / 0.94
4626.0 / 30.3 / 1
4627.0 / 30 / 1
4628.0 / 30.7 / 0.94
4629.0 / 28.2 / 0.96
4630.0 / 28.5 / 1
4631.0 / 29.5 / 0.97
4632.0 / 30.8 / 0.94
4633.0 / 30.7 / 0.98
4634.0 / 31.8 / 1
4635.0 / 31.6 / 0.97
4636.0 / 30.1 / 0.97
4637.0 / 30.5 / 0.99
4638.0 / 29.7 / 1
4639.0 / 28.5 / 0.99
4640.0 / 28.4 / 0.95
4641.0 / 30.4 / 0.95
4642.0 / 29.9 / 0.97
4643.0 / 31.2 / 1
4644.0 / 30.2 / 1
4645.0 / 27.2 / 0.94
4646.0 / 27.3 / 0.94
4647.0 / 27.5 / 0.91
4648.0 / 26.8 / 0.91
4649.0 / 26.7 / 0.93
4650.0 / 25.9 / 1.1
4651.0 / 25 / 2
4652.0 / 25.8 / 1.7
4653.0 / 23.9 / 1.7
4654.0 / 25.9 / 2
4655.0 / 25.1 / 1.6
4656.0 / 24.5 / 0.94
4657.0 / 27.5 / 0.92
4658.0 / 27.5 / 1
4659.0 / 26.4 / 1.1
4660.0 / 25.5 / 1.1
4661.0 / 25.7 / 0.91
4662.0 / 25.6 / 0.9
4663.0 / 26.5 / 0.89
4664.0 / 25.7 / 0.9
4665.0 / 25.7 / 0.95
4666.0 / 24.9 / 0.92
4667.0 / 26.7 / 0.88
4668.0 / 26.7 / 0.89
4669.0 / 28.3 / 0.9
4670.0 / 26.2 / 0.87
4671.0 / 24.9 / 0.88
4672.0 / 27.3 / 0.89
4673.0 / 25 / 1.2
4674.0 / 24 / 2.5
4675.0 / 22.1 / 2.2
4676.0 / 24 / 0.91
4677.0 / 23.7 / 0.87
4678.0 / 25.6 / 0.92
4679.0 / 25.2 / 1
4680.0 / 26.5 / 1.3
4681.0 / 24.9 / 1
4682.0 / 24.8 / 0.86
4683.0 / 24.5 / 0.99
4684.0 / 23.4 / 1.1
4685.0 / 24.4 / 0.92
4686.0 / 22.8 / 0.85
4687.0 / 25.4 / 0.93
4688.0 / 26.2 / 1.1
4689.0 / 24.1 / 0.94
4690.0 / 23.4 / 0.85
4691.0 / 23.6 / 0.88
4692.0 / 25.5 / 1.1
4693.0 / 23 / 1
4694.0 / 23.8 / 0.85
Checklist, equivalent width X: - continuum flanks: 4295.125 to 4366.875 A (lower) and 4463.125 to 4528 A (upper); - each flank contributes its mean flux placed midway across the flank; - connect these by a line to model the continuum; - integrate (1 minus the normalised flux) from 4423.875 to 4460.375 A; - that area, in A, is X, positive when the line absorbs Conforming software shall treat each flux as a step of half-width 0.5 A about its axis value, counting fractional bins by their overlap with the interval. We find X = 4.97 A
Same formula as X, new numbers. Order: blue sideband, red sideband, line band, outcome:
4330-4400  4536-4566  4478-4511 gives 2.5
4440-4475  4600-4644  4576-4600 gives -2.5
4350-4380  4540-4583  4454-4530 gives 5.0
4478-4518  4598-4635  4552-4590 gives -3.3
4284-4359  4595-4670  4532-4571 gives -2.2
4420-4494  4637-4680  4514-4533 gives -3.4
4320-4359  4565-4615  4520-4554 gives 0.1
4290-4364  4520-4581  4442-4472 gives 4.8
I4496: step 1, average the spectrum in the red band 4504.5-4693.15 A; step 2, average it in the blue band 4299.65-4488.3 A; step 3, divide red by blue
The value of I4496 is 0.96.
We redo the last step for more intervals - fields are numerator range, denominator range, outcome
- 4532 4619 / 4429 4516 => 1.08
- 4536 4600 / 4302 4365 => 0.90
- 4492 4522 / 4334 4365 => 0.85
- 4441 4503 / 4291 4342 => 0.84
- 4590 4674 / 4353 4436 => 0.95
